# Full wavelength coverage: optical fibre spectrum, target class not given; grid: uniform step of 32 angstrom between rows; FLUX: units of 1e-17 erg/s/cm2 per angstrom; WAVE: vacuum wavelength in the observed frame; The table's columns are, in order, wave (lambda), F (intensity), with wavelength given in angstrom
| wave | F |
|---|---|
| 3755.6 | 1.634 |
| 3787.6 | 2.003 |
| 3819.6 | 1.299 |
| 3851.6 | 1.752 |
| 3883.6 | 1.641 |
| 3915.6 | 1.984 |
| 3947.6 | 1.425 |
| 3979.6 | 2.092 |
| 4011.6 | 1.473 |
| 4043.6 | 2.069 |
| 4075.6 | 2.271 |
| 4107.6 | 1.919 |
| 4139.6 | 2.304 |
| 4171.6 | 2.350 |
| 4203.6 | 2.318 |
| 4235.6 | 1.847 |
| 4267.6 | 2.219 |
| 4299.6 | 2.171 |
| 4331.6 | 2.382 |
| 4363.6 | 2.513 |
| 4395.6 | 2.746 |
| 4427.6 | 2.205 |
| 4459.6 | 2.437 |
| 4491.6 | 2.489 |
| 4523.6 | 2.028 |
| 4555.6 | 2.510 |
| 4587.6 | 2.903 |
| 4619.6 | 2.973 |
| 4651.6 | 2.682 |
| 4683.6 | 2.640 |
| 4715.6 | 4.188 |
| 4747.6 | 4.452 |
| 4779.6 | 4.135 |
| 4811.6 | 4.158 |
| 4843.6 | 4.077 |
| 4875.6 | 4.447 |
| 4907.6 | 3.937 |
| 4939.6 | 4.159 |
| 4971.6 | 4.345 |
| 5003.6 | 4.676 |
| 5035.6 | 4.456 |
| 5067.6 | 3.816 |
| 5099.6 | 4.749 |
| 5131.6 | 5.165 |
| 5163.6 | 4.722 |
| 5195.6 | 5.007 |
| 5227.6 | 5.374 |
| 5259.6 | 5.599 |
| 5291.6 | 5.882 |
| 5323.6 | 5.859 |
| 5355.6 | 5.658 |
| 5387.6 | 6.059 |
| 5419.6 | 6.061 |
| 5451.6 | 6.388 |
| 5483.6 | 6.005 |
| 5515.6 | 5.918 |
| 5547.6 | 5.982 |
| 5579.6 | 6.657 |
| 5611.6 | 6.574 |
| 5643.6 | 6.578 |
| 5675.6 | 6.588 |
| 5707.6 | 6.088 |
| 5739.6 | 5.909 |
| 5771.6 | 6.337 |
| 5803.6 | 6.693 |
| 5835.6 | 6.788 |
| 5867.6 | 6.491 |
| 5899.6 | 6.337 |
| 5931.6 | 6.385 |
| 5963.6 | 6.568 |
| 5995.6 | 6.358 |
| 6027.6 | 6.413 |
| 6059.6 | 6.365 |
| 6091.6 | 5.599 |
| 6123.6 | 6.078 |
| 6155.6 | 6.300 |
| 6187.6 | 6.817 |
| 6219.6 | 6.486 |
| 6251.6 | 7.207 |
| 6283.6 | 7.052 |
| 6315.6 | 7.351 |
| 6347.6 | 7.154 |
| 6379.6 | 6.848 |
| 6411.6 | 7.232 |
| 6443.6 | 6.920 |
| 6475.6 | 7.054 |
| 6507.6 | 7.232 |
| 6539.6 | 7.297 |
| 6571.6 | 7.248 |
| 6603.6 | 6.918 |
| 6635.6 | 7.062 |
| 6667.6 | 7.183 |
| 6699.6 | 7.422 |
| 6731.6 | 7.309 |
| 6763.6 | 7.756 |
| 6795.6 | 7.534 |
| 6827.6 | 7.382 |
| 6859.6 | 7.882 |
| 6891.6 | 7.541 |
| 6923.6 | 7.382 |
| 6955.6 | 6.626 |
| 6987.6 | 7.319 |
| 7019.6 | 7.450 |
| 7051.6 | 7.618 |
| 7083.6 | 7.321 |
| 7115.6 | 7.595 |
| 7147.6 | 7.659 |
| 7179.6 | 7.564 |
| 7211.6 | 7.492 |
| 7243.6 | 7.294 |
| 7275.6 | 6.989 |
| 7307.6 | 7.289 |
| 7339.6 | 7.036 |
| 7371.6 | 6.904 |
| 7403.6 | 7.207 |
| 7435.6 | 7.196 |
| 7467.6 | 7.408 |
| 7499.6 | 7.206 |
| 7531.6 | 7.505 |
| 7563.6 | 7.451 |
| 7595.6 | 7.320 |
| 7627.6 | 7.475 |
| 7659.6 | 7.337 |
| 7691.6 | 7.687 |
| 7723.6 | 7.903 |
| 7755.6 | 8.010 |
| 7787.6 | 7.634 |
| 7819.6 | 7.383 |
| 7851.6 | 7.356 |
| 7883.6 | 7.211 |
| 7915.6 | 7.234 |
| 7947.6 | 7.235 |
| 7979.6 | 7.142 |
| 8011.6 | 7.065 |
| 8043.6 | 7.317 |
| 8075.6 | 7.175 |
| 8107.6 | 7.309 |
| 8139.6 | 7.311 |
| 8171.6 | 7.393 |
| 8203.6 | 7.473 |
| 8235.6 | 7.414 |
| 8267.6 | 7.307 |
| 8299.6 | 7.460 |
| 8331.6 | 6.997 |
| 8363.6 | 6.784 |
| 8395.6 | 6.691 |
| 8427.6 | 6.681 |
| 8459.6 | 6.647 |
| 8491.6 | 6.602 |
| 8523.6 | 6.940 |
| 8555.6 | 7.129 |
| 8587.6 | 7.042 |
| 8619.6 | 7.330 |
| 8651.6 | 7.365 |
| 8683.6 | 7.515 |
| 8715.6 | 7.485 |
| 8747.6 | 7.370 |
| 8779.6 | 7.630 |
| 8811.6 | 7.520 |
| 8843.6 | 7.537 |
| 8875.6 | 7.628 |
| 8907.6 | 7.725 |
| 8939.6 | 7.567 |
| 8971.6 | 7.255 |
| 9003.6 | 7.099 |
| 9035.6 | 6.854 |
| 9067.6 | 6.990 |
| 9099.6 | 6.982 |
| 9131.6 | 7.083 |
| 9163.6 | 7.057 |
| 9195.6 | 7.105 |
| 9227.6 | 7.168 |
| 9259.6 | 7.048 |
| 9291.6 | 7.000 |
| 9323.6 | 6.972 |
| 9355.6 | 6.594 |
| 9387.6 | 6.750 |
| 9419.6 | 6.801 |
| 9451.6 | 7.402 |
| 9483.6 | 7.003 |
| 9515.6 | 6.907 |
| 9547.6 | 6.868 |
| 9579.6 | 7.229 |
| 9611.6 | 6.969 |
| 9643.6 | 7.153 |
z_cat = 0.18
